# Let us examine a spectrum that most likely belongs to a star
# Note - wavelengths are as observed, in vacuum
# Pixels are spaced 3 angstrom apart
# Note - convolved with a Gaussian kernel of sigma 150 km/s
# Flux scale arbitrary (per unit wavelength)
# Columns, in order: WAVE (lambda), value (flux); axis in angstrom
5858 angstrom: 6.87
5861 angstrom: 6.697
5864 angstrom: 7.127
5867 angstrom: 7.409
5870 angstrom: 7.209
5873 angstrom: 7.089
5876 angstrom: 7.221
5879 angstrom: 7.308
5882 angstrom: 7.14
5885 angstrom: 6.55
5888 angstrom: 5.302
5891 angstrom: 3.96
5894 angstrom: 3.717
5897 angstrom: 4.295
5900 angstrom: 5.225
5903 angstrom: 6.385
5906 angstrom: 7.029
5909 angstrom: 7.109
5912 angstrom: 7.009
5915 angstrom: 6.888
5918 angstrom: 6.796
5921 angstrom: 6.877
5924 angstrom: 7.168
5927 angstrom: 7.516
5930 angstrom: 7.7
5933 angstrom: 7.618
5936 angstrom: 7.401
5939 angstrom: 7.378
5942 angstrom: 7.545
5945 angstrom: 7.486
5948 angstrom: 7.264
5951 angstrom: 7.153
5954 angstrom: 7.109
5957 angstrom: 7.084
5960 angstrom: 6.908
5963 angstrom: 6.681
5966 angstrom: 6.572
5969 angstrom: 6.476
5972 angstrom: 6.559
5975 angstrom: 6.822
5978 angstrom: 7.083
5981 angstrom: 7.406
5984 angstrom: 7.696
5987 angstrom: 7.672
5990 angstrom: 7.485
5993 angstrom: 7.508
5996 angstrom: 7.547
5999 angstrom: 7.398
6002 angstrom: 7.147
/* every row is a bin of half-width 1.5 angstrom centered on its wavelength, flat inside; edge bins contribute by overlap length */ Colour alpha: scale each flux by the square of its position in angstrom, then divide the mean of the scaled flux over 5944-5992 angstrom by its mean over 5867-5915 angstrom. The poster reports 1.17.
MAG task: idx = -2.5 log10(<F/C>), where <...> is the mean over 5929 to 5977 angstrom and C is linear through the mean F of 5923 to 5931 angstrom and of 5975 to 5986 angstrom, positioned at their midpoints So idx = 0.04 mag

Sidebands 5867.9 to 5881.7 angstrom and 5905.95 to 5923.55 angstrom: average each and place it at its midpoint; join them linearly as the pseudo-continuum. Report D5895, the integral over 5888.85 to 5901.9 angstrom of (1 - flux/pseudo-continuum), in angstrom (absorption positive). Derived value 4.9 angstrom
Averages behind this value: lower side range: 7.21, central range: 4.41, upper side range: 6.96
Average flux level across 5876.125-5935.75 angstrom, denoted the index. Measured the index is 6.44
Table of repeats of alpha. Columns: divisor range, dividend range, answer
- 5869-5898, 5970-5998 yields 1.26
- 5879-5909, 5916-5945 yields 1.31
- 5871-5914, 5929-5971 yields 1.19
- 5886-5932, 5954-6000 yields 1.17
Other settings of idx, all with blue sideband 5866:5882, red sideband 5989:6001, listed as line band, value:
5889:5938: 0.14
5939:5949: -0.01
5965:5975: 0.13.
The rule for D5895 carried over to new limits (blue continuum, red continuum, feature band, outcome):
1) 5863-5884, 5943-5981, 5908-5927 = 0.2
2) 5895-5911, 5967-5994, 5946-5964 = -0.8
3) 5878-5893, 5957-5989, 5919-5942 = -3.2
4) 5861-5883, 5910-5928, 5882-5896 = 4.0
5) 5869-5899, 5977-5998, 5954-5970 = 0.7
